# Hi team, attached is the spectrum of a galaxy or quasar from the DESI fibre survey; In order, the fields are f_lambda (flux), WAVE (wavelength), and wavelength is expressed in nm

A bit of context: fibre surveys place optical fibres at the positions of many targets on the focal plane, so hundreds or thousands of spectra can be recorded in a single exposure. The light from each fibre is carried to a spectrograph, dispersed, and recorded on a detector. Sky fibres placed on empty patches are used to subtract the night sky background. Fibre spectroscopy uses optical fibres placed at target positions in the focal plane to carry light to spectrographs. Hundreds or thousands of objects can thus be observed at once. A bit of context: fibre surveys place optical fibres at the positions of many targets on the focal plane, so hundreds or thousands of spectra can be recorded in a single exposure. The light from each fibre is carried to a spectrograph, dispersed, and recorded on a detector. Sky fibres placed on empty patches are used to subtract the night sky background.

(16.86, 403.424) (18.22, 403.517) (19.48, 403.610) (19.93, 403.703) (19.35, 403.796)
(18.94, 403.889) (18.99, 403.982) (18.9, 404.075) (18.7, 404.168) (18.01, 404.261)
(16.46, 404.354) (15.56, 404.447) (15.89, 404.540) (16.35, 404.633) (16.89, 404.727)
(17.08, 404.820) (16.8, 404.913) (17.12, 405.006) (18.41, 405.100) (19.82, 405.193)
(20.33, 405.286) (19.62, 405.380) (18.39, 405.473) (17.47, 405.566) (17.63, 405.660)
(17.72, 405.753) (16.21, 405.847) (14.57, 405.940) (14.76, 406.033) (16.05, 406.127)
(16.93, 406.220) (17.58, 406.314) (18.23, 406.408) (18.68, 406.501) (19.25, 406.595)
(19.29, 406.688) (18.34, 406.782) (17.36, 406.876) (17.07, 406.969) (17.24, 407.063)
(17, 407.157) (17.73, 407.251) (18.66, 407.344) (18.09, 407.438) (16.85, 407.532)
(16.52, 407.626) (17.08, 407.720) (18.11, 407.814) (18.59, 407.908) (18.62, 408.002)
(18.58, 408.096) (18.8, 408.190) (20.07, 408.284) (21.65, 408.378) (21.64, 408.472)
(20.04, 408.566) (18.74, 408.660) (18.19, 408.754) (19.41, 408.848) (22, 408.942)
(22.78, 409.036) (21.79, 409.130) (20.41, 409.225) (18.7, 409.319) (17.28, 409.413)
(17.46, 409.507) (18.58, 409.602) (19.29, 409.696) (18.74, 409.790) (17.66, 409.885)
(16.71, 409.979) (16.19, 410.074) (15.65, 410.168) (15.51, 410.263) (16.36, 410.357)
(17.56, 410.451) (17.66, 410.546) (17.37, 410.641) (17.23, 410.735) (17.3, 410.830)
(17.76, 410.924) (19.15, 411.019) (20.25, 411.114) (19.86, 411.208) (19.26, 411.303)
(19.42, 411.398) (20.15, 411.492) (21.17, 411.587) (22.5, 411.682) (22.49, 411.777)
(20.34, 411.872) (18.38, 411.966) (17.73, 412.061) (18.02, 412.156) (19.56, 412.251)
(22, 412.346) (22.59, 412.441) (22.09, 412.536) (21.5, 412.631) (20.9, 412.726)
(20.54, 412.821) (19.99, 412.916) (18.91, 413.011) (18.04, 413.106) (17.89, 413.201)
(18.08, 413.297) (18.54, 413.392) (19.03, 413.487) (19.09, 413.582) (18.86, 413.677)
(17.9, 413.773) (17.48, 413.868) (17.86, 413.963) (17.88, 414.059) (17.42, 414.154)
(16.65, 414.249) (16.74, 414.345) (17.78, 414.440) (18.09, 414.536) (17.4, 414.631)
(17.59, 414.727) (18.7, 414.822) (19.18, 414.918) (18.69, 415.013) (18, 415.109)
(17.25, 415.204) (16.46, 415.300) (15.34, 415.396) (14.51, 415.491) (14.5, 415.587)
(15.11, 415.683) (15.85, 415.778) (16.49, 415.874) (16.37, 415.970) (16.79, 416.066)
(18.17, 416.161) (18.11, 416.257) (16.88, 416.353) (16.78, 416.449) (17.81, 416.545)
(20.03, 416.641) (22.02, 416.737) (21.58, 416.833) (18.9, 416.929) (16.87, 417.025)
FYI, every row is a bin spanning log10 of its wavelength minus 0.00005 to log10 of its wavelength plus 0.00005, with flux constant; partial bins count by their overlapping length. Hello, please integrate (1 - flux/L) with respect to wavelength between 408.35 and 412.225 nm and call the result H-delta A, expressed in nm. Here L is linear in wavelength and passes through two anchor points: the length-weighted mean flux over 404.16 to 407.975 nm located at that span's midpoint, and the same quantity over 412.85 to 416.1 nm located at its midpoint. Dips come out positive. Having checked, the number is -0.32 nm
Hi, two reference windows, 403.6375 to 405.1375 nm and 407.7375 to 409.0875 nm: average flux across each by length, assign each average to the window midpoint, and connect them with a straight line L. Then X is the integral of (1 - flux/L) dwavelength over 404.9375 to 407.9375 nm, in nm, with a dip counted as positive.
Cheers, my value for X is 0.168 nm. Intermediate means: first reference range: 17.7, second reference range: 19.8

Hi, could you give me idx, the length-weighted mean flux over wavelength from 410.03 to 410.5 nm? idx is 16.3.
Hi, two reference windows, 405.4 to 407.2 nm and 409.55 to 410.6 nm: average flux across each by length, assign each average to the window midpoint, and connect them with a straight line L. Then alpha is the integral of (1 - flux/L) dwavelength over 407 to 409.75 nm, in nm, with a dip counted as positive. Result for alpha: -0.260 nm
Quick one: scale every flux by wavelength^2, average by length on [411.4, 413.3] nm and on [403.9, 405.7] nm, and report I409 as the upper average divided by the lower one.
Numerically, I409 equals 1.2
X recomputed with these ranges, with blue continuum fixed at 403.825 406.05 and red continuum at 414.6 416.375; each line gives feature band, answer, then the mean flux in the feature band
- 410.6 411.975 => -0.19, 19.6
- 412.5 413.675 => -0.17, 19.5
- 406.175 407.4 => -0.03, 18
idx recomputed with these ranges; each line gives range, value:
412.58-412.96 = 20.8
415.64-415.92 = 15.9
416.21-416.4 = 17.5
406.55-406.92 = 18.6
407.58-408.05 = 17.8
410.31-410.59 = 17.2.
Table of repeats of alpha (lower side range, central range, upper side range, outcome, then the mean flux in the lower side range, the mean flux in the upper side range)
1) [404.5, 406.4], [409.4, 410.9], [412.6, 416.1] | 0.02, 17.3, 17.7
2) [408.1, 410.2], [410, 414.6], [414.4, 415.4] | -0.10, 19.2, 17.8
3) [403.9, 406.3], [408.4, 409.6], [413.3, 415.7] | -0.17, 17.4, 17.5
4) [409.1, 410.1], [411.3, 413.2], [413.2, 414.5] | -0.22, 18.4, 17.9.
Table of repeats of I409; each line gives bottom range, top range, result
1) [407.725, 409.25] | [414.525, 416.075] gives 0.87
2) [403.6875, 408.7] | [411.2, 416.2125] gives 1.07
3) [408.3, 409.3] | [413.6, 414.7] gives 0.88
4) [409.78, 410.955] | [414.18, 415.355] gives 1.06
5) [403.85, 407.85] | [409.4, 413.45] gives 1.11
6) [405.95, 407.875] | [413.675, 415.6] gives 1.03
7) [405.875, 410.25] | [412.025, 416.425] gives 1.02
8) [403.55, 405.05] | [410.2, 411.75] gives 1.09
